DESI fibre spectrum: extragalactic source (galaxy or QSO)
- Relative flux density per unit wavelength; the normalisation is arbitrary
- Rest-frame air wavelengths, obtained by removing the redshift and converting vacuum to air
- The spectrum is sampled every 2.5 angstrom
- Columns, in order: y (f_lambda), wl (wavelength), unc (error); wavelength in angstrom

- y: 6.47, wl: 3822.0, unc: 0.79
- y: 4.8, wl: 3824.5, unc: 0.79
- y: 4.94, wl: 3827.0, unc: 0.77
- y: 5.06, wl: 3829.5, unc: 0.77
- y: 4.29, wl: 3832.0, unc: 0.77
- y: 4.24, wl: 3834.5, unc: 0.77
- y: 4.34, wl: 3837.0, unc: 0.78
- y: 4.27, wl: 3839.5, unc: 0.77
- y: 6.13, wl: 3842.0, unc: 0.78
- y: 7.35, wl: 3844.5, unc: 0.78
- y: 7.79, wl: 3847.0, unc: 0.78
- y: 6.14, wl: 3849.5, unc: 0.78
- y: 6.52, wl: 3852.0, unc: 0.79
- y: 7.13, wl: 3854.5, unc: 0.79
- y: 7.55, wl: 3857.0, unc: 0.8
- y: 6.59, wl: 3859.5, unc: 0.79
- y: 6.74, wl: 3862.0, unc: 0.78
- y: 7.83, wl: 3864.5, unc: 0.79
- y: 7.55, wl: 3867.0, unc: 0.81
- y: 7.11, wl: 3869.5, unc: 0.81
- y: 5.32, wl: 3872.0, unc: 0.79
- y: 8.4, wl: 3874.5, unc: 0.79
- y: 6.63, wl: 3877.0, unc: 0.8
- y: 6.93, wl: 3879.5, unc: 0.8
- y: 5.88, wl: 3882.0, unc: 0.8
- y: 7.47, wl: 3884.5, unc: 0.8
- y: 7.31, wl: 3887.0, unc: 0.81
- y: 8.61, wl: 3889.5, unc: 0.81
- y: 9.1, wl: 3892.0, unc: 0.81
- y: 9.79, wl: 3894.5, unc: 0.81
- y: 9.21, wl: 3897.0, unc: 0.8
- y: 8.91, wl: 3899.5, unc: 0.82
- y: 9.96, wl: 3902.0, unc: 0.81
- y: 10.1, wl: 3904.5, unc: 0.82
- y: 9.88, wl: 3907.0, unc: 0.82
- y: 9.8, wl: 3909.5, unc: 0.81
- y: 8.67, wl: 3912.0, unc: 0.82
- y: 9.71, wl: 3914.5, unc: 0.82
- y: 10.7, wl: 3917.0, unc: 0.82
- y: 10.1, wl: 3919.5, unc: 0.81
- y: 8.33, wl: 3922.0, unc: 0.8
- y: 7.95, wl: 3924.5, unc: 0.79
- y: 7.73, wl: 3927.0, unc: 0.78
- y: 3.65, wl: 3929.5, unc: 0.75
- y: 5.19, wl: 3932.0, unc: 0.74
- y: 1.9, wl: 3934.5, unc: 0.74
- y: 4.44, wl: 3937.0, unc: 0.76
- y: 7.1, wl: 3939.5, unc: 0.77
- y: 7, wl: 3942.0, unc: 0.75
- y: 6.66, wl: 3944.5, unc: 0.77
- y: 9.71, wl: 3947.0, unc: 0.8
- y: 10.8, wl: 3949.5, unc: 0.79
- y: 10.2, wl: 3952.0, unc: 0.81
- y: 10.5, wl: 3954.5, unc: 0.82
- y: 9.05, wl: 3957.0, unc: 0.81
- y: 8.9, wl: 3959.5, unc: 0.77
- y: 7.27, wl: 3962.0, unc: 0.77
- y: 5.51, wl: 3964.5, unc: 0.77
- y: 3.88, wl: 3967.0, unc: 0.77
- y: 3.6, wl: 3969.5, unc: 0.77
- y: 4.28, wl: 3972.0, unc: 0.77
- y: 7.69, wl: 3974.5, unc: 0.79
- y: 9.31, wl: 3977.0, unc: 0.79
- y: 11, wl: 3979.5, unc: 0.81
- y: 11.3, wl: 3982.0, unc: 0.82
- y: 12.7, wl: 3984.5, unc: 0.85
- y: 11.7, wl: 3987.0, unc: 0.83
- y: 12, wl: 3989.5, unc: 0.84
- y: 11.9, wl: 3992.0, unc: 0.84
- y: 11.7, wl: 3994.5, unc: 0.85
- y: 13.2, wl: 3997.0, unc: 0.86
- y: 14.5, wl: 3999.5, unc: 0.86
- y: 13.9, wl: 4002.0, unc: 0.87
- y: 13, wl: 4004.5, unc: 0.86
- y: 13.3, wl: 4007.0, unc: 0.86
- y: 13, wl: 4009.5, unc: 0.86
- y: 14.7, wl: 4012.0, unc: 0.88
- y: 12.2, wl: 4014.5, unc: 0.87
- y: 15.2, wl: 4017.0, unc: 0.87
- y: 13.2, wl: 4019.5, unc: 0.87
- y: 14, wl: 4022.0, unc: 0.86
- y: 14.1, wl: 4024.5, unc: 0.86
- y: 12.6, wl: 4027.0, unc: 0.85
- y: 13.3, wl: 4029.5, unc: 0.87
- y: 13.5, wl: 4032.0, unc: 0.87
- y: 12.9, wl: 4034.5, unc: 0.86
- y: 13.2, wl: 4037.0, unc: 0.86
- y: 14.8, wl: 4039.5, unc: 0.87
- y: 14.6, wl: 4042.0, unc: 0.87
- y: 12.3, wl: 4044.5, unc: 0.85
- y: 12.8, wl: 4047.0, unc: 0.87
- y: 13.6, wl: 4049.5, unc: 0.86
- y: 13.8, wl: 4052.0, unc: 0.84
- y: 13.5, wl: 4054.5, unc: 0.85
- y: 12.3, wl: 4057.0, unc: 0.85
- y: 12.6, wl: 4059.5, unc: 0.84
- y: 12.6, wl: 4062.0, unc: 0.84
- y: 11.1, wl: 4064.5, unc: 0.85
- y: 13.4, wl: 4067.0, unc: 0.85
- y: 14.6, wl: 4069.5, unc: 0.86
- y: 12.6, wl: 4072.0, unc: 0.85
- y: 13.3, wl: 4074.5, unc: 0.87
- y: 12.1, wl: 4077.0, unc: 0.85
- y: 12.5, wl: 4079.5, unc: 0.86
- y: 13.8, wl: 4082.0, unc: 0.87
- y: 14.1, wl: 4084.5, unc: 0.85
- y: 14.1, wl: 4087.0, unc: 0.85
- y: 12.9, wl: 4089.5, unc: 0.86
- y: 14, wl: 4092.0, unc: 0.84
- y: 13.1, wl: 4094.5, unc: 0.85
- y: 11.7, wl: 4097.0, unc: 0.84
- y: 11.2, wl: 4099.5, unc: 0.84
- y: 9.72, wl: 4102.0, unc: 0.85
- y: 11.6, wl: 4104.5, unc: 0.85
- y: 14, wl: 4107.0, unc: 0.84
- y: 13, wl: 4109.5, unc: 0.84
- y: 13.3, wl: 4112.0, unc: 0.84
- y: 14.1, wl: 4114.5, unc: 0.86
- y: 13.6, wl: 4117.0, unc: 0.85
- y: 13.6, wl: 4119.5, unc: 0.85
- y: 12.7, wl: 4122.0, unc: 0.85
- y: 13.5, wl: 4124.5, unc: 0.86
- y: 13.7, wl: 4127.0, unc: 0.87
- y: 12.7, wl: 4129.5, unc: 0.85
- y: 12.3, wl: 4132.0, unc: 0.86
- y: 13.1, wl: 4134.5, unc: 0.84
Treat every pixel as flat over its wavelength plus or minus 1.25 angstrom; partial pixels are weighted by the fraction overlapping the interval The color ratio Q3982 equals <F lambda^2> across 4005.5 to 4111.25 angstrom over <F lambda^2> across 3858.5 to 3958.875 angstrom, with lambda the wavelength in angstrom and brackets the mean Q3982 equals 1.77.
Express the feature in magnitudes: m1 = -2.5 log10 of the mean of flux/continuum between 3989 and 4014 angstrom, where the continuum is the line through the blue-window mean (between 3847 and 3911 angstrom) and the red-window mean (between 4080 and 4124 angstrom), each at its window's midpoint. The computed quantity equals -0.22 mag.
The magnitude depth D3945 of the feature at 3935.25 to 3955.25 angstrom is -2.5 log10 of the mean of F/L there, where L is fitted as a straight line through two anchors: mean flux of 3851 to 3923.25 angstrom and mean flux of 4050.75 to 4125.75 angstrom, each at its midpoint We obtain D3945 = 0.19 mag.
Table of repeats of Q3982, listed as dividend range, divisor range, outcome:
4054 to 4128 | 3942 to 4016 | 1.34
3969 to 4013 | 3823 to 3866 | 2.05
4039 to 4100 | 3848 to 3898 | 1.96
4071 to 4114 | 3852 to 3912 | 1.78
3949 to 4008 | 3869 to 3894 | 1.43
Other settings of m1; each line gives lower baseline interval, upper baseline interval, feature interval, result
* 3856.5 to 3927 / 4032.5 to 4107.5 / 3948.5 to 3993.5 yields 0.16 mag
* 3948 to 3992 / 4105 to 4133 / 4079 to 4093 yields -0.11 mag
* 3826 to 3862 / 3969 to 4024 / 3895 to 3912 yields -0.17 mag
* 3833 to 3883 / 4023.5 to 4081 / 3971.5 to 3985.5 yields 0.11 mag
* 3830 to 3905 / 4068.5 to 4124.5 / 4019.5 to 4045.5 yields -0.19 mag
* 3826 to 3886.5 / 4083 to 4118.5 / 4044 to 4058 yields -0.14 mag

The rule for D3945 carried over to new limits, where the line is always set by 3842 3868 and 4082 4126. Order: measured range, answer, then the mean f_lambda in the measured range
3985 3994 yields -0.16 mag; 11.9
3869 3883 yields 0.13 mag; 6.71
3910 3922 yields -0.13 mag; 9.64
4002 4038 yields -0.22 mag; 13.5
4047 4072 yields -0.10 mag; 13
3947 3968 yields 0.13 mag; 8.4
